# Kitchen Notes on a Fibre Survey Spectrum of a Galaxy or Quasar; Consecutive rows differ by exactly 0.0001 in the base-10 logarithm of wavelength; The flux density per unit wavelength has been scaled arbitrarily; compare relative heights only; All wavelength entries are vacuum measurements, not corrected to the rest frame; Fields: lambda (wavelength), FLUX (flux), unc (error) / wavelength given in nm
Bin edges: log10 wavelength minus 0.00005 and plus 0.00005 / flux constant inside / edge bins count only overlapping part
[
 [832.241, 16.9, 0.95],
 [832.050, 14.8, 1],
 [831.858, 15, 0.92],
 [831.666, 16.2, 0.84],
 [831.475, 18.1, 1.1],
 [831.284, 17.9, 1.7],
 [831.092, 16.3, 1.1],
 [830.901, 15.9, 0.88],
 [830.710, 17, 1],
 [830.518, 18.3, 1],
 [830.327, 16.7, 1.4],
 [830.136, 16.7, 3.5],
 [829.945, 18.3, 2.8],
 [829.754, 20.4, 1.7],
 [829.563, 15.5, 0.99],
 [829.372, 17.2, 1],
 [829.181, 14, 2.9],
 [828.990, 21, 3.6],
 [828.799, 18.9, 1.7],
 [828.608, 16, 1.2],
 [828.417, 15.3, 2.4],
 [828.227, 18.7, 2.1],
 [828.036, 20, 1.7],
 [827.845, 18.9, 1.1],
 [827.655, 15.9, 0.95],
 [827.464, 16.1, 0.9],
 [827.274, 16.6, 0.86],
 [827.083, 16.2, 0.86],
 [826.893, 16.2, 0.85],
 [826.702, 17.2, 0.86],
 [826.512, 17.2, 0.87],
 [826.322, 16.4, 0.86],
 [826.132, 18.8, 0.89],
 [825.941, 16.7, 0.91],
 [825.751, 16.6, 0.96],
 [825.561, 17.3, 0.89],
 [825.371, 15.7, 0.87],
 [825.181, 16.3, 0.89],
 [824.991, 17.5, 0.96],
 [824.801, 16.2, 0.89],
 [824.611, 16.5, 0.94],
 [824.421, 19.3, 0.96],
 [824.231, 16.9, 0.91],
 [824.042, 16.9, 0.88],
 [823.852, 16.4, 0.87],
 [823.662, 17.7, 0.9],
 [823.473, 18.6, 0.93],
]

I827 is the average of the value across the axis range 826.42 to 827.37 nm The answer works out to 16.7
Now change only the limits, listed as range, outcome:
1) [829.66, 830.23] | 18.5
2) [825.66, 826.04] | 16.6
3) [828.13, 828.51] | 17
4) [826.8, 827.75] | 16.2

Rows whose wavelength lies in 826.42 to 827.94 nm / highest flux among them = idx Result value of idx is 18.9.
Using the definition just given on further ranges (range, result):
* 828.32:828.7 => 16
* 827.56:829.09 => 21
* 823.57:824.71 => 19.3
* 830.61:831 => 17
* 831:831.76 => 18.1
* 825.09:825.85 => 17.3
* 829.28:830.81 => 20.4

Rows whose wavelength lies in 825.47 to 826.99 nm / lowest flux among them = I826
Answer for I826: 16.2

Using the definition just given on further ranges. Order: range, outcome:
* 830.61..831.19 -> 15.9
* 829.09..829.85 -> 14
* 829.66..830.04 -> 18.3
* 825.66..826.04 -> 16.6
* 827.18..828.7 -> 15.3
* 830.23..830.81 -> 16.7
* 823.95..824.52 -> 16.9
